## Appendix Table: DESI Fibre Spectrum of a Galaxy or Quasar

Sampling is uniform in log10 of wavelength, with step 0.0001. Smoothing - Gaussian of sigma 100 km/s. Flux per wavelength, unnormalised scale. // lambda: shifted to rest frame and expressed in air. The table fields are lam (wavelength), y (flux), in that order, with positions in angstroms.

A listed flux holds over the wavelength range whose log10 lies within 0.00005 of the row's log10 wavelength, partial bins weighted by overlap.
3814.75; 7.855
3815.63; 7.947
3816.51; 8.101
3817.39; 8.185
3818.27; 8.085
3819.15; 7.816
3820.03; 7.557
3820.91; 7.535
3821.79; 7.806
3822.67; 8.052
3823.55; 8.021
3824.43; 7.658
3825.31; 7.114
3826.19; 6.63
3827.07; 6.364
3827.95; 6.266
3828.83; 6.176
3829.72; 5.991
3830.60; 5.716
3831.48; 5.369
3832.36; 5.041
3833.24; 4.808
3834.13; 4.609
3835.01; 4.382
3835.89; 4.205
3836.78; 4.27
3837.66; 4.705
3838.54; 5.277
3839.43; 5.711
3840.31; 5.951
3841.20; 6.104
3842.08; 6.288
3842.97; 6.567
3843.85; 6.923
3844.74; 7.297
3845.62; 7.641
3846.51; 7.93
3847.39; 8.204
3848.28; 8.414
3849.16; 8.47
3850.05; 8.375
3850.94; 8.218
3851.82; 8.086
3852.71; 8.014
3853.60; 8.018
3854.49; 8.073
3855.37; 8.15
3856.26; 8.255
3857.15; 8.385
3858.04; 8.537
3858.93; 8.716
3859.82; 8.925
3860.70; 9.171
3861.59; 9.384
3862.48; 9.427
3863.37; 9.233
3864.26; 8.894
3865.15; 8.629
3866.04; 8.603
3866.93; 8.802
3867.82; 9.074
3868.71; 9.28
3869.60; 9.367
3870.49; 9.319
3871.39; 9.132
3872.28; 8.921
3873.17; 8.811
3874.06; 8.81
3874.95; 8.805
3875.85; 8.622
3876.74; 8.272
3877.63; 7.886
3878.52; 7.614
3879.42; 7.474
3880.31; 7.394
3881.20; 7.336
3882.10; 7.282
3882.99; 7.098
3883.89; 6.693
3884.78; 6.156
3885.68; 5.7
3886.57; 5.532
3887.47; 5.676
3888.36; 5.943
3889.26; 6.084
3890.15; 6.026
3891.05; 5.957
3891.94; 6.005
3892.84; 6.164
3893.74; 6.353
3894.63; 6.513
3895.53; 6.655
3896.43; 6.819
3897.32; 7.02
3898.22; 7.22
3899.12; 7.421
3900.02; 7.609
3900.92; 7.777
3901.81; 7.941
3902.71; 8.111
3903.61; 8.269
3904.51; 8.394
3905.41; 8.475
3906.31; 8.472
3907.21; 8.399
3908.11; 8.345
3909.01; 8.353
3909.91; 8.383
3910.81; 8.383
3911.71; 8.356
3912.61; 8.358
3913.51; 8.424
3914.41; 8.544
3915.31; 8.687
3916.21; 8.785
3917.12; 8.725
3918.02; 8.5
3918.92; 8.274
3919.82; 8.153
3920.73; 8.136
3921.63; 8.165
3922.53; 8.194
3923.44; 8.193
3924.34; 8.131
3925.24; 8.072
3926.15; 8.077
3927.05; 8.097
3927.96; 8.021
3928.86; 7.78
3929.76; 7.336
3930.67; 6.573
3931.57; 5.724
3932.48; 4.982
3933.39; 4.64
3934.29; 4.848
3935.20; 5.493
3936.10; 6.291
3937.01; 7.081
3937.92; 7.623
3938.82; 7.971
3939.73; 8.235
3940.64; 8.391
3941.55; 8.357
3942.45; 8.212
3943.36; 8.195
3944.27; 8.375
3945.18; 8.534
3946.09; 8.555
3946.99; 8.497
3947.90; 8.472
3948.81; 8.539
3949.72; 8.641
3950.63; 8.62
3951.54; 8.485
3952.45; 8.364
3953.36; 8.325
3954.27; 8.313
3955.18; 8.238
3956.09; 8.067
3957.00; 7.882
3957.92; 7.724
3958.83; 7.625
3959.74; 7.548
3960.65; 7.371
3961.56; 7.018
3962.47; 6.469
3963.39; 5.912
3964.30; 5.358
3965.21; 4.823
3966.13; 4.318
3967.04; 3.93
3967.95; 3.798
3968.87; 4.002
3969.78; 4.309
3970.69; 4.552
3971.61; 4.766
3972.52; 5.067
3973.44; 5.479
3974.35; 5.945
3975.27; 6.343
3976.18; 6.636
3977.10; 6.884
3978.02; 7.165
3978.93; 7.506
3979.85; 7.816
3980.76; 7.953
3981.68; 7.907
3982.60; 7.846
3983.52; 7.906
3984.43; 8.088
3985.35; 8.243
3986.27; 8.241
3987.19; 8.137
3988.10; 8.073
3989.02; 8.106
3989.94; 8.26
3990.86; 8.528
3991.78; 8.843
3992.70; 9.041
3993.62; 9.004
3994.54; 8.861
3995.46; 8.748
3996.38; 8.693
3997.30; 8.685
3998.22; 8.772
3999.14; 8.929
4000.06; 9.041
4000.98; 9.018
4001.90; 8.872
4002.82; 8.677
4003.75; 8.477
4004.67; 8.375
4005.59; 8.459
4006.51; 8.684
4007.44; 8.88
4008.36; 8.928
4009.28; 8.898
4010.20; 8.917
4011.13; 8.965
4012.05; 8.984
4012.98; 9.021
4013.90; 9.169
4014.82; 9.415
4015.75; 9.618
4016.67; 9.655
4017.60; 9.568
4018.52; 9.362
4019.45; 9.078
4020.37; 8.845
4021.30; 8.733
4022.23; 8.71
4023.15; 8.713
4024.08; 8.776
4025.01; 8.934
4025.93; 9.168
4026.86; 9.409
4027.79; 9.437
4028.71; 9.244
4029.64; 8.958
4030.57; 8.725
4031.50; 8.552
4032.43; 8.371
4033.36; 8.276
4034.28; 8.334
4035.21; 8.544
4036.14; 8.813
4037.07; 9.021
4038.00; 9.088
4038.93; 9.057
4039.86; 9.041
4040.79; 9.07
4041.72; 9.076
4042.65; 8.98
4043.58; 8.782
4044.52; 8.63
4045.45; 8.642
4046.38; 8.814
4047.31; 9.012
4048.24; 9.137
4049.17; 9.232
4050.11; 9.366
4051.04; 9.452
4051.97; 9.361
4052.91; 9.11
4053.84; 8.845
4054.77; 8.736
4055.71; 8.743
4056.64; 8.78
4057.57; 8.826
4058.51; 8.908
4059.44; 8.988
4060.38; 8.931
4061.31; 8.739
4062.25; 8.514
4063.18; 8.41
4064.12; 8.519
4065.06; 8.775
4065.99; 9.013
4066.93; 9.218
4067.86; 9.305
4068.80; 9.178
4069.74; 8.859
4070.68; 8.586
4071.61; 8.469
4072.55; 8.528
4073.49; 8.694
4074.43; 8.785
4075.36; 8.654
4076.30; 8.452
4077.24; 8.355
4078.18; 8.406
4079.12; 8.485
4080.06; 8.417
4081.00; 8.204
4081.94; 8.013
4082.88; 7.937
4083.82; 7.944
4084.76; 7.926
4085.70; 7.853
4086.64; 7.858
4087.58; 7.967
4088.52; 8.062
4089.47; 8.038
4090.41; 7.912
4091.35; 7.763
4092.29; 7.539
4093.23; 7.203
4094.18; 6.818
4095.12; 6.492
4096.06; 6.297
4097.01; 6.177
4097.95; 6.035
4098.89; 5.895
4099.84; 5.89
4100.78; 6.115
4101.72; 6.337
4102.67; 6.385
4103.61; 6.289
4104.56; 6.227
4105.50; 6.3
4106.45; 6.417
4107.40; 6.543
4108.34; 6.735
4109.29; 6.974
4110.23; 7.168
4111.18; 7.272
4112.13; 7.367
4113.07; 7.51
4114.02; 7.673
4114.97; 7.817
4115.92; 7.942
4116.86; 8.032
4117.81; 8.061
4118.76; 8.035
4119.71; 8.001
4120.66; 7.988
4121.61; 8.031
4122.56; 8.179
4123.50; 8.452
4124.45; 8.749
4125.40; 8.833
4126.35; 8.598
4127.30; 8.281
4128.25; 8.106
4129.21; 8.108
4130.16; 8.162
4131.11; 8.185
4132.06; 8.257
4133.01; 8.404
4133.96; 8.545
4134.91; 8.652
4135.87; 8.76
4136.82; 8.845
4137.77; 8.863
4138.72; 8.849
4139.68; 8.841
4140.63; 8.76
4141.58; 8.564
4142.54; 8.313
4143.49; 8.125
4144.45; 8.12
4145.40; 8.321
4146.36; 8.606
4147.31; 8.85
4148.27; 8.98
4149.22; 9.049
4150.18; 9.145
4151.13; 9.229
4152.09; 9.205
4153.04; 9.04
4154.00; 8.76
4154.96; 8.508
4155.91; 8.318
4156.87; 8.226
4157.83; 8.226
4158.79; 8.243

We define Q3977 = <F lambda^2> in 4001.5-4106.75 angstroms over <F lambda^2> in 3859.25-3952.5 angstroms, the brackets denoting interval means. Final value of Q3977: 1.16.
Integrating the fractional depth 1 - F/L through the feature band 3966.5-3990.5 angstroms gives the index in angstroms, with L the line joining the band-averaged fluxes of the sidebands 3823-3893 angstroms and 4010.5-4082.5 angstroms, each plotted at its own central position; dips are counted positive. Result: 4.8 angstroms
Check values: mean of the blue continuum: 7.3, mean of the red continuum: 8.88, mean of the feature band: 6.66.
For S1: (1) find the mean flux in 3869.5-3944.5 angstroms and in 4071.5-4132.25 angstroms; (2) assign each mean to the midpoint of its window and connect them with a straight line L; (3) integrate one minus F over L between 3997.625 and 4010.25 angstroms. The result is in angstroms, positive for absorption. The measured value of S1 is -2.0 angstroms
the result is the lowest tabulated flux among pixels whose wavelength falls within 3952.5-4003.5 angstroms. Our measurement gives 3.798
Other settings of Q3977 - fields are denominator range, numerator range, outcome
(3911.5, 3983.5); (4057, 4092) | 1.24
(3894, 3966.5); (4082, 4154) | 1.12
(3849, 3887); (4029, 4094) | 1.15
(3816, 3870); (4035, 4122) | 1.23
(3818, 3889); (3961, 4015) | 1.09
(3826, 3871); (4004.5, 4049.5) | 1.33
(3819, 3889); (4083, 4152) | 1.20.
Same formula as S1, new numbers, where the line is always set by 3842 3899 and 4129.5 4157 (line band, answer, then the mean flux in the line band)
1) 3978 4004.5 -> -0.9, 8.42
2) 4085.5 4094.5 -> 0.8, 7.71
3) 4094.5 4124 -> 5.1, 7.06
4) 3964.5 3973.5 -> 4.0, 4.49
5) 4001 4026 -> -2.2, 8.96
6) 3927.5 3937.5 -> 2.1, 6.25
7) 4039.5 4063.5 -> -1.7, 8.93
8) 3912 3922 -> -0.7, 8.43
